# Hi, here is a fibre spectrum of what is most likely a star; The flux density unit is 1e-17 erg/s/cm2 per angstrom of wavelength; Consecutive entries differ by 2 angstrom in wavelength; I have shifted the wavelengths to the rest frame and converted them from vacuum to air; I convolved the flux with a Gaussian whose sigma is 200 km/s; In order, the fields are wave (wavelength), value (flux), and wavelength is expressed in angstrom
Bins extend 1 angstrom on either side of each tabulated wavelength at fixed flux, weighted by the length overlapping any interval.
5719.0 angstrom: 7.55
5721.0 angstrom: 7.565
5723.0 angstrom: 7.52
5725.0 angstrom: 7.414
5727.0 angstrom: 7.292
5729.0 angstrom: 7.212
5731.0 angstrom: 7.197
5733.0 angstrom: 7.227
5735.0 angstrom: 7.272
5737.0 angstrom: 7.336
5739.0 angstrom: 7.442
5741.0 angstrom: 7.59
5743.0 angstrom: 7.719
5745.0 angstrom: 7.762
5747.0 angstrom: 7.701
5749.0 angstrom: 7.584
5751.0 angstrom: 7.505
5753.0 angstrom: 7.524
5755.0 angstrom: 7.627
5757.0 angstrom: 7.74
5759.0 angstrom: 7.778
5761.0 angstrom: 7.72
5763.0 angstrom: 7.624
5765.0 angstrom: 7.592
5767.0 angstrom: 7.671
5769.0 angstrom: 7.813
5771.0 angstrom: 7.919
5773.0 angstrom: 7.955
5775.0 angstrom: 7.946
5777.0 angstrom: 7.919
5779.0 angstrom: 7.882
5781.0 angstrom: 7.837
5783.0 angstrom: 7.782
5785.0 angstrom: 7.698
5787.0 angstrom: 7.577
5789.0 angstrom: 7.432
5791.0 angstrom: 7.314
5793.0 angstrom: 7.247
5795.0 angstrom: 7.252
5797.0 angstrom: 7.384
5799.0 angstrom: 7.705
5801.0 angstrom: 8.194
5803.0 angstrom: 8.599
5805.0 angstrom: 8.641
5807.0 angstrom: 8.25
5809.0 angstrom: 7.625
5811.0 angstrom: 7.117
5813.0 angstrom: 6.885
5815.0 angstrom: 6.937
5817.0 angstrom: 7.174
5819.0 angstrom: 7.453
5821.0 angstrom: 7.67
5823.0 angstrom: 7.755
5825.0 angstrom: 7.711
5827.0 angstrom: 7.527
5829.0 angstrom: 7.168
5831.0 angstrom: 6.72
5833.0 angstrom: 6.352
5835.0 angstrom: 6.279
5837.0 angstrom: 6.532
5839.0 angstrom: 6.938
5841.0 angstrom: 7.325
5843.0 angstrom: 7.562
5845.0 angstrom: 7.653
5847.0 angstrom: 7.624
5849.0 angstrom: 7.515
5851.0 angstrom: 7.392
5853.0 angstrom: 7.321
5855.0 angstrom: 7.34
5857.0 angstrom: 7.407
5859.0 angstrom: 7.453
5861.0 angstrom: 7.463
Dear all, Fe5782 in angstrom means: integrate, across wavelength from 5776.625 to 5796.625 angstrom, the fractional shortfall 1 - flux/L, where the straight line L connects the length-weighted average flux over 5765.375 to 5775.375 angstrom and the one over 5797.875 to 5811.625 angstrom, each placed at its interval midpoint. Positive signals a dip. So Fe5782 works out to 0.9 angstrom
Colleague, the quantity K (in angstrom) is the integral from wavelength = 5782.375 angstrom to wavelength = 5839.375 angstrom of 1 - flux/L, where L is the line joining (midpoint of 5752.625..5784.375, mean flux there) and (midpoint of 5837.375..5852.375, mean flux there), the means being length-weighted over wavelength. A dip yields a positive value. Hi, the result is 1.13 angstrom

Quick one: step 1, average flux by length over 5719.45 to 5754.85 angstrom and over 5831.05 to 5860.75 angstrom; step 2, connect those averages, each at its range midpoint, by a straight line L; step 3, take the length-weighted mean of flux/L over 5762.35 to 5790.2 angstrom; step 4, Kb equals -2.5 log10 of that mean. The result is -0.06 mag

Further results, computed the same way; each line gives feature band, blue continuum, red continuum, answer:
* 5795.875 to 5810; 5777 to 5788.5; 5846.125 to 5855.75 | -0.054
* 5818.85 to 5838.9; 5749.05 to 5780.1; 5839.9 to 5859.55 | 0.064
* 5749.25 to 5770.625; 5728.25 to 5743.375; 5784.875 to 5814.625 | -0.028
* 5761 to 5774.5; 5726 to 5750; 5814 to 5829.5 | -0.047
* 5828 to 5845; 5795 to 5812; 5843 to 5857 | 0.103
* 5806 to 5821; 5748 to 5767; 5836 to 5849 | 0.006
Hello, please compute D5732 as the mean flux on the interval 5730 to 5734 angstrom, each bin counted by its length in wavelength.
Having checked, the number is 7.21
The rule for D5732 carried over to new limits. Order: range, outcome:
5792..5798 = 7.29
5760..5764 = 7.67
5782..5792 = 7.56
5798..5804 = 8.17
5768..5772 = 7.87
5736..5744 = 7.52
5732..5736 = 7.25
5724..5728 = 7.35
